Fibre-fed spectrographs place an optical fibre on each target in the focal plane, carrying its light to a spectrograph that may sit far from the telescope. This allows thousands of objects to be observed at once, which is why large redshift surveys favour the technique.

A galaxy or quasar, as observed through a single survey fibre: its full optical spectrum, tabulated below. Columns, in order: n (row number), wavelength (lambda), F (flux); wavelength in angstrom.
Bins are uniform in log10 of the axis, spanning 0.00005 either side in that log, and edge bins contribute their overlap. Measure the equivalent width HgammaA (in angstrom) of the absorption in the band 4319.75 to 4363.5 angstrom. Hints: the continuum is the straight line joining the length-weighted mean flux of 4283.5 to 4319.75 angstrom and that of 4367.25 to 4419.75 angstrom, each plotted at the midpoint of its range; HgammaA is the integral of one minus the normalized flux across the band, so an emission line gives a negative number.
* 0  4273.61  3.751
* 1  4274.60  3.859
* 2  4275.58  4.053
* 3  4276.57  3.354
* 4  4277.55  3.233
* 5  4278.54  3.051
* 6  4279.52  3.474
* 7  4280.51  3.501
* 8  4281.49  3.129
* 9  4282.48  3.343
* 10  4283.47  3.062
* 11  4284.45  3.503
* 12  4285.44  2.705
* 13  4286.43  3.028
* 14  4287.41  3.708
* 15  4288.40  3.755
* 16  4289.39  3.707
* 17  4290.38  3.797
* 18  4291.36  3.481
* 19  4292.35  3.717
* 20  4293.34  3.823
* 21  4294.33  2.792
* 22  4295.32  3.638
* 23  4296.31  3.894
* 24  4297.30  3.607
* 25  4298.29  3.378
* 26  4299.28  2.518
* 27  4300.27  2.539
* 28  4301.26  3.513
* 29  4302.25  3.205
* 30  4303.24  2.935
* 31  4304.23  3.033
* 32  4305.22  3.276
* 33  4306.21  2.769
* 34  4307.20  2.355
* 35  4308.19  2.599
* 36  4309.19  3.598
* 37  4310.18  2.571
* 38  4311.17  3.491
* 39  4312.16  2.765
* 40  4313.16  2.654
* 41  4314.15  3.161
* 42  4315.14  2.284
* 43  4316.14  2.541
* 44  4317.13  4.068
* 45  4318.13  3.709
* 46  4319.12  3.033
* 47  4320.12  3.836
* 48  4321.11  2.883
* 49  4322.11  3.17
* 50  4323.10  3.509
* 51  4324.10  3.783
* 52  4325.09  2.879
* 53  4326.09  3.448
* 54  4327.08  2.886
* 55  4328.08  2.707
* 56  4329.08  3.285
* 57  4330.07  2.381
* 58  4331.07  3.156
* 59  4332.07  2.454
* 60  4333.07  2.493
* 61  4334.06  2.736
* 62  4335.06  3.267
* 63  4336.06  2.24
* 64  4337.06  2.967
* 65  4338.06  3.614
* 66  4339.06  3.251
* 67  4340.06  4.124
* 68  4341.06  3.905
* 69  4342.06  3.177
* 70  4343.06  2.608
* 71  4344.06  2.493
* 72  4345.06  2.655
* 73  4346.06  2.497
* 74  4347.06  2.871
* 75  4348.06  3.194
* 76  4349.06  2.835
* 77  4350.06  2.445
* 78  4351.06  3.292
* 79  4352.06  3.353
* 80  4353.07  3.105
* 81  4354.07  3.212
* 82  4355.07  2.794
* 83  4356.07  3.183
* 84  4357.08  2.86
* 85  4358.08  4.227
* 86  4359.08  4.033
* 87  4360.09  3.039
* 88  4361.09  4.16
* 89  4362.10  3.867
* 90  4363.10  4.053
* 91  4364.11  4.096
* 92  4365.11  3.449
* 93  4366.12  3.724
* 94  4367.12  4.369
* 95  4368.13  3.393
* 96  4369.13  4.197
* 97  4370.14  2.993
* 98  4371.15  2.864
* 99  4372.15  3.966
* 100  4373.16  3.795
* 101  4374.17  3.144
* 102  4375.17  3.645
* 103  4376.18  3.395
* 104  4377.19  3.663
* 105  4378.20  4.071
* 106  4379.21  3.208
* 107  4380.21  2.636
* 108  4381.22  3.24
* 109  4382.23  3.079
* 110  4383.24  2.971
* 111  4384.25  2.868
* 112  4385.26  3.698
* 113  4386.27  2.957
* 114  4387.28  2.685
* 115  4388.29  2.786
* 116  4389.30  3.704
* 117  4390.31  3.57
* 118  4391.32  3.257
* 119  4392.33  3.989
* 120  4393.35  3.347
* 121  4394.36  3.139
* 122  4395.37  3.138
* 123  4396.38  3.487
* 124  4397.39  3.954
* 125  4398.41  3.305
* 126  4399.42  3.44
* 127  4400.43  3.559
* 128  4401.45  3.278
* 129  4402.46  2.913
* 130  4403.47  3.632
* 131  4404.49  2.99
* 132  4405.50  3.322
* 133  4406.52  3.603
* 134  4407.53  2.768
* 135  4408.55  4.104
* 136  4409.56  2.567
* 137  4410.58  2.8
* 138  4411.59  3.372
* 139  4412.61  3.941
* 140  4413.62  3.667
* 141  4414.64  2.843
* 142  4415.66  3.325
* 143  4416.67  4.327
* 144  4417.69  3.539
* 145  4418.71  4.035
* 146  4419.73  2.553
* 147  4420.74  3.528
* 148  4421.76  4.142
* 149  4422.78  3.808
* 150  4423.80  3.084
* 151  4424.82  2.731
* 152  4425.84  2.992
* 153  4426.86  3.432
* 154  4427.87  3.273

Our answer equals 1.6 angstrom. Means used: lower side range 3.2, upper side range 3.37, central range 3.15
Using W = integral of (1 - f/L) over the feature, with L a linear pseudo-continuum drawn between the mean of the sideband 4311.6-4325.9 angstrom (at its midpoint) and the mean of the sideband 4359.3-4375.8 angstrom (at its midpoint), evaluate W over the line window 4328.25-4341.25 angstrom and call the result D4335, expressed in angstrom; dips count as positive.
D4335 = 1.2 angstrom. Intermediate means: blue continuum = 3.17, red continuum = 3.68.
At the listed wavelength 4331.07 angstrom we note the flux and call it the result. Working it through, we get 3.156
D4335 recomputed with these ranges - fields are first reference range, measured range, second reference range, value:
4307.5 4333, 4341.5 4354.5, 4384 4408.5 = 1.03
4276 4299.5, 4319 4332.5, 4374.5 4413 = 1.05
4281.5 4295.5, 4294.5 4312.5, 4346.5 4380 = 1.76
